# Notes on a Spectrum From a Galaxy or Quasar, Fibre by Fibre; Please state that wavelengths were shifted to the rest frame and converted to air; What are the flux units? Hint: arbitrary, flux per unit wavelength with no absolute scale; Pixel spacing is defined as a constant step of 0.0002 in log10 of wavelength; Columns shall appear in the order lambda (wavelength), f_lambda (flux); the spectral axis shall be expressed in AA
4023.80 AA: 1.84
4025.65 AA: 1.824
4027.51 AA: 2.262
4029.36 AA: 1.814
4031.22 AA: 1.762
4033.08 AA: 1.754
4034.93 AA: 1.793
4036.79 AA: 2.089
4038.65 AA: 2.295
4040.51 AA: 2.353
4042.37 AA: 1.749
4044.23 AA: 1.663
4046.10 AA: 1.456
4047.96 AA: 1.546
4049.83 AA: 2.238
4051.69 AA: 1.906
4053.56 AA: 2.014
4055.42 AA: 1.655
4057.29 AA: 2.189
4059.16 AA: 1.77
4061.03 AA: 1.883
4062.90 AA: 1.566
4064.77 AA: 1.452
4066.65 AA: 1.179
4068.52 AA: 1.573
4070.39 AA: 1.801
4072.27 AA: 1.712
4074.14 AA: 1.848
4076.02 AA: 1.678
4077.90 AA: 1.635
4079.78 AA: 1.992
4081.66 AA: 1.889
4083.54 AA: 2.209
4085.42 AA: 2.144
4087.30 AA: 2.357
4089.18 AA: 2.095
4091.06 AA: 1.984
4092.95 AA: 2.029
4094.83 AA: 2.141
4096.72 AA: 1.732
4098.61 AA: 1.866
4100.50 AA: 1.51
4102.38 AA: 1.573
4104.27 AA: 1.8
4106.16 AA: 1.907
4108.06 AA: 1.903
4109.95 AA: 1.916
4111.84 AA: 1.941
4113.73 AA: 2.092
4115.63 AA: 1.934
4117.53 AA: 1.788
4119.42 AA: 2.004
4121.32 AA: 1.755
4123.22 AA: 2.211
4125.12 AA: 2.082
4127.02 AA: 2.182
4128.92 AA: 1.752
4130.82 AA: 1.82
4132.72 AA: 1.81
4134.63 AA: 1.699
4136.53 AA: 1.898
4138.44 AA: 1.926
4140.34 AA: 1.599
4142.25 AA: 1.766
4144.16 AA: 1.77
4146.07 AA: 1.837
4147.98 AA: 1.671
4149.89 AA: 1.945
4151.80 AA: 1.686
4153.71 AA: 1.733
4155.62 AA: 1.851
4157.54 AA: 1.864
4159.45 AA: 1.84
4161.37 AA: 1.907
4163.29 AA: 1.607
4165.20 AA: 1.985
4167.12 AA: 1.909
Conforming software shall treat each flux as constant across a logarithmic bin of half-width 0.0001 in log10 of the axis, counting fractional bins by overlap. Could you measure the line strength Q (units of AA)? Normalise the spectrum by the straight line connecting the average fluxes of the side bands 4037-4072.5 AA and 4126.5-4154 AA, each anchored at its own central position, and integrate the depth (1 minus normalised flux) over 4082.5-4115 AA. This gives -2.76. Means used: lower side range 1.8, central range 1.95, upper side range 1.8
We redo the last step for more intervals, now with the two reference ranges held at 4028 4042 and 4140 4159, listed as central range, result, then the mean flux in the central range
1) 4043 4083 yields 3.8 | 1.75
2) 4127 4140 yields -0.2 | 1.84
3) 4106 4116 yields -0.6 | 1.95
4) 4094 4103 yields 0.5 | 1.77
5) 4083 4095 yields -1.6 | 2.14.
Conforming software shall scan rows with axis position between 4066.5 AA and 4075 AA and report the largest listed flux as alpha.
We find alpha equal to 1.848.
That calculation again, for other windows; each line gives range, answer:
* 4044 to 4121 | 2.357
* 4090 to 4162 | 2.211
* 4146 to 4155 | 1.945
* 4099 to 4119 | 2.092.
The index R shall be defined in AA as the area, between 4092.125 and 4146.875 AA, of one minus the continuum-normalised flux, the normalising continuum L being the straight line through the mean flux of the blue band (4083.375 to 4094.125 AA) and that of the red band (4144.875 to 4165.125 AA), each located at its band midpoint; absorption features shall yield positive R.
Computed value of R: 3.0 AA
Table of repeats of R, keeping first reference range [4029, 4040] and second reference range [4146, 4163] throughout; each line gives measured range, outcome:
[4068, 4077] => 0.8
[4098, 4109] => 0.6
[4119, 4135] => -0.8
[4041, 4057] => 0.9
